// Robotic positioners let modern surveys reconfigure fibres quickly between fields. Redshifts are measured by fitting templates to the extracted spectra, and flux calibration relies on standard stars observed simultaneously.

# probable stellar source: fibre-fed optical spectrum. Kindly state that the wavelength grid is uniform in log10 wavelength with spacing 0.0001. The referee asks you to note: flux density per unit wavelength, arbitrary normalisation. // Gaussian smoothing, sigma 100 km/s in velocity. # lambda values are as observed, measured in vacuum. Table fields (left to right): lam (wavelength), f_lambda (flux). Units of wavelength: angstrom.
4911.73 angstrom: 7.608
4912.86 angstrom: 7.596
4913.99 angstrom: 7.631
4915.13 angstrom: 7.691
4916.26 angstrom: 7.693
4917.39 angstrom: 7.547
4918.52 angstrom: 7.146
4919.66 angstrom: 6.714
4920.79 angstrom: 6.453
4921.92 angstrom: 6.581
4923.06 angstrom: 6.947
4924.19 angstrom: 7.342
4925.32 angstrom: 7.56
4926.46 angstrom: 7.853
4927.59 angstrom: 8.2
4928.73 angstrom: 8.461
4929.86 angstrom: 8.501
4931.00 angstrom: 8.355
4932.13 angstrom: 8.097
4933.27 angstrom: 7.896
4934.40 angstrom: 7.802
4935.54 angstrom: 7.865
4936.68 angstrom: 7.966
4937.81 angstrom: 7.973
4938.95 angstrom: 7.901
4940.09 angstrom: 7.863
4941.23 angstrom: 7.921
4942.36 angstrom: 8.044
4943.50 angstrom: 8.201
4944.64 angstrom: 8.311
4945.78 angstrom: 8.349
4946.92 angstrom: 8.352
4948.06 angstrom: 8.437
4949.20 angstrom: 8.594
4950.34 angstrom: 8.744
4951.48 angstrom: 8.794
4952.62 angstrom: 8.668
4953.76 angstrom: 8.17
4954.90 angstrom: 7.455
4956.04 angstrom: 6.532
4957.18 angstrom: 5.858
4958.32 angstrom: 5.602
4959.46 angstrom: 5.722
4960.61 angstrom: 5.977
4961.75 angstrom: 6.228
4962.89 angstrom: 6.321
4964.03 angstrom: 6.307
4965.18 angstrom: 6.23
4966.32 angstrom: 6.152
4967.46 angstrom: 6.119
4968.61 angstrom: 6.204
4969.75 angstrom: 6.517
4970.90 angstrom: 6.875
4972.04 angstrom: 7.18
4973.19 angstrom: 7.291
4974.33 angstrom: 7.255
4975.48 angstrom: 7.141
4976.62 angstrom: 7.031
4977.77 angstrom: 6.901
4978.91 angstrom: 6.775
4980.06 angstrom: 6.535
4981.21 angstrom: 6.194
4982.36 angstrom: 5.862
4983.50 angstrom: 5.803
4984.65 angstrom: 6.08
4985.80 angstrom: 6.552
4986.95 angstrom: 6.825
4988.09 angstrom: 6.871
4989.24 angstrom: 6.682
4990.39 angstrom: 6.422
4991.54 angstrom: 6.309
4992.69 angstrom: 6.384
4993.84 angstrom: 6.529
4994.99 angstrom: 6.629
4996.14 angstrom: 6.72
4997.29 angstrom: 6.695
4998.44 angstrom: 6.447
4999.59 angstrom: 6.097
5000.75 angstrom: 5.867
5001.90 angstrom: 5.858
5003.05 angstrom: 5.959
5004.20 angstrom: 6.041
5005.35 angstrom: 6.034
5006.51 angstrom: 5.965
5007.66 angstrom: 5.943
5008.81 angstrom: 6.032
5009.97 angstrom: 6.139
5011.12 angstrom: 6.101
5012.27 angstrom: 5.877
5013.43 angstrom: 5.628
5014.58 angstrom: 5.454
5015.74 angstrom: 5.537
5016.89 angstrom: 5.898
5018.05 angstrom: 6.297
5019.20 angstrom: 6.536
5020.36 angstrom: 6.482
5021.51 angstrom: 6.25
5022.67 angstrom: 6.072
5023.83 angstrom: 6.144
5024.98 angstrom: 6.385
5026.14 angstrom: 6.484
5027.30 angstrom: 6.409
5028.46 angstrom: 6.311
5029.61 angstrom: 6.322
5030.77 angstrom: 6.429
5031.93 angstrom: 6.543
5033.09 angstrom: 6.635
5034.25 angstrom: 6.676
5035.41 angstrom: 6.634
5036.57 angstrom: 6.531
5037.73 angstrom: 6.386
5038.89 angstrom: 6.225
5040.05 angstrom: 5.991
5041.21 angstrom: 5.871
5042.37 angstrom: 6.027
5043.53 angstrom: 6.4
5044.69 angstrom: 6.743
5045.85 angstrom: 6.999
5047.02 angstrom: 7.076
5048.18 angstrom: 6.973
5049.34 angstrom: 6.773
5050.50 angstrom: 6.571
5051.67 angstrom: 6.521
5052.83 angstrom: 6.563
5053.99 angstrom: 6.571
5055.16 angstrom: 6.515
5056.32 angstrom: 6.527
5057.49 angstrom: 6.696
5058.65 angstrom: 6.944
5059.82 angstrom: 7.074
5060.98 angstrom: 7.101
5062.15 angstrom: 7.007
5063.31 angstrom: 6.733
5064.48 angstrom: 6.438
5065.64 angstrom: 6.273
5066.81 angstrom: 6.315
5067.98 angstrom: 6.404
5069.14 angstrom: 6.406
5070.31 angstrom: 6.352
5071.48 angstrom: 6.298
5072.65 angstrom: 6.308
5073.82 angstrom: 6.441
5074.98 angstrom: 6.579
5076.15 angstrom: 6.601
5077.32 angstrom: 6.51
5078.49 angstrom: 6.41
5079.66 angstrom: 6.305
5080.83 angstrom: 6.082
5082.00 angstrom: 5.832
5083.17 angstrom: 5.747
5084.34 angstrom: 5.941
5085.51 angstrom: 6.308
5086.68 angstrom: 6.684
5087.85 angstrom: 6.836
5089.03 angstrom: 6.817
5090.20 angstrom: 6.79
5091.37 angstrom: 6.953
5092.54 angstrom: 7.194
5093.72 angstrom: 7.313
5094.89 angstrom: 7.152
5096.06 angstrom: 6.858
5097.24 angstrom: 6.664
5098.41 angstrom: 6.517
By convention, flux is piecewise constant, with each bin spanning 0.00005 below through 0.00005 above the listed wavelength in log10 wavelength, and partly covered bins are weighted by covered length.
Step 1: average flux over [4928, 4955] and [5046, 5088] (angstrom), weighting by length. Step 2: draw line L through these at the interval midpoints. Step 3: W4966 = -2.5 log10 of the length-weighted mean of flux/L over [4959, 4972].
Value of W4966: 0.25 mag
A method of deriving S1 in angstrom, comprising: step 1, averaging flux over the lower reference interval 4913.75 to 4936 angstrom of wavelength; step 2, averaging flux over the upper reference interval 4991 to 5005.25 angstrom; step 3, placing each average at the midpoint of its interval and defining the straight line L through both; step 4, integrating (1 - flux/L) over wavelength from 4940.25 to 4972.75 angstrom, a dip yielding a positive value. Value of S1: -0.7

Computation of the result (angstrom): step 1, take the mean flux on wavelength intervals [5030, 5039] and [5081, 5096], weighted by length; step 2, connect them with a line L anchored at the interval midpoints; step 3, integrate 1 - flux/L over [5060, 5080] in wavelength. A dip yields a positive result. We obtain 0.2 angstrom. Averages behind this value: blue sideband 6.51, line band 6.51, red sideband 6.62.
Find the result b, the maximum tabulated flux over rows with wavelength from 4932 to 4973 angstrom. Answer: 8.794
